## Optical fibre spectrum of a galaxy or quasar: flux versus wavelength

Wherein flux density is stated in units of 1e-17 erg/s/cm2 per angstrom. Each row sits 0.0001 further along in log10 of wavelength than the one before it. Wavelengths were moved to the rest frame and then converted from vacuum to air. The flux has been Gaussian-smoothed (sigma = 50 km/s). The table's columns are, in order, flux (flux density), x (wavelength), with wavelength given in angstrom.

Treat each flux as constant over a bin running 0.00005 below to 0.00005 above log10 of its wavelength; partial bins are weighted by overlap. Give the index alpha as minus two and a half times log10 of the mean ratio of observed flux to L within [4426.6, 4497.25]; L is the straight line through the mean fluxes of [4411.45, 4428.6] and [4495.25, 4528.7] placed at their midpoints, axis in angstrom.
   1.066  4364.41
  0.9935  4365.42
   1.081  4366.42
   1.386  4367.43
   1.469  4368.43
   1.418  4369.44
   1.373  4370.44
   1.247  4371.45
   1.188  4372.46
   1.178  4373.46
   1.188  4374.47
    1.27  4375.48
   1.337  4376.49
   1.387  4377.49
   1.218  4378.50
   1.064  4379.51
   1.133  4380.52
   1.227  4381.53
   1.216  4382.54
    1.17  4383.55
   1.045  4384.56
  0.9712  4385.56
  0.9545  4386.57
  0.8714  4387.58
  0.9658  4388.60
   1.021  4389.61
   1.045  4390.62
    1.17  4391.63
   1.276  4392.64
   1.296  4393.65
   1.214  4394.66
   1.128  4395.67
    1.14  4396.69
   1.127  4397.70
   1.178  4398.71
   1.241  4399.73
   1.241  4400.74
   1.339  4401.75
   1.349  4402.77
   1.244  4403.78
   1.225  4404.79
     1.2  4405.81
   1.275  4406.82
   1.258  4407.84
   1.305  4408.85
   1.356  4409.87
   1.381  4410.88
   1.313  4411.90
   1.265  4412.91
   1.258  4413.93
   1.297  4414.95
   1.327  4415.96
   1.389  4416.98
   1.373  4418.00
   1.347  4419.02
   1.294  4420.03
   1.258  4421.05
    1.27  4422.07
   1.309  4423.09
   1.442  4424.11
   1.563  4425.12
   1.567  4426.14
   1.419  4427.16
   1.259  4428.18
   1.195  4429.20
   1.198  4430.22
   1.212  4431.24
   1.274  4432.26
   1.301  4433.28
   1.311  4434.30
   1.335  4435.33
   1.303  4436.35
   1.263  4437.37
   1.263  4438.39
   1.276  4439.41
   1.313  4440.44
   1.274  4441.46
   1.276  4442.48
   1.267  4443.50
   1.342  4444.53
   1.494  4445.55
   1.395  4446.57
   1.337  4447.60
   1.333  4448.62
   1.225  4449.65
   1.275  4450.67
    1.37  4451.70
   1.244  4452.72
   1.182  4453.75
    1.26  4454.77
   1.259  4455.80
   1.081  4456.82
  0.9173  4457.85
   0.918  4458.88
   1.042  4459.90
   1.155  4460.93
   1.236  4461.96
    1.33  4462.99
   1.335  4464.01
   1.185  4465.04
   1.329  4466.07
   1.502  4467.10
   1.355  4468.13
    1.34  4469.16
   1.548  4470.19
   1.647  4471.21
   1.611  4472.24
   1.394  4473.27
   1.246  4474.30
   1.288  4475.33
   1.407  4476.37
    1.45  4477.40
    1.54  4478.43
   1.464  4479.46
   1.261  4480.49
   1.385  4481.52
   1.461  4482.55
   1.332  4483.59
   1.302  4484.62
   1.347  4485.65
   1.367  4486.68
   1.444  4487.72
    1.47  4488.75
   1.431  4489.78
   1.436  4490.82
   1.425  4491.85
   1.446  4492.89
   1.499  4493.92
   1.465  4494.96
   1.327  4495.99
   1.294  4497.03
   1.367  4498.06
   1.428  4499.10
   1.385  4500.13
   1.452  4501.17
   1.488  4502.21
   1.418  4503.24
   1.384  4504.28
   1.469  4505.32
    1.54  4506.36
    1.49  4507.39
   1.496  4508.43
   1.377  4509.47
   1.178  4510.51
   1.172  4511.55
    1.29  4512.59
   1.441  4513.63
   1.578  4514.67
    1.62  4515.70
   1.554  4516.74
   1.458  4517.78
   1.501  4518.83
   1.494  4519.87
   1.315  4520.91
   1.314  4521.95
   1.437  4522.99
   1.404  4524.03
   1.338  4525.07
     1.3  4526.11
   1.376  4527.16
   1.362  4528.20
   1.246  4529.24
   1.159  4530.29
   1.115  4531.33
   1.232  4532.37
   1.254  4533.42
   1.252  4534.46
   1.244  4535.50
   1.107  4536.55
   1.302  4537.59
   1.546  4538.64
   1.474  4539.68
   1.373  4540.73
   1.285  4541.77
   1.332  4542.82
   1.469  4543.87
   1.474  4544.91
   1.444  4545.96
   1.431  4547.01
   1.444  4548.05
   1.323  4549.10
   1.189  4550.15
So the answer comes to 0.04 mag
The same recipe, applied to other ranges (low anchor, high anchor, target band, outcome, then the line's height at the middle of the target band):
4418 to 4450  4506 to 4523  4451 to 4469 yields 0.11 mag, 1.35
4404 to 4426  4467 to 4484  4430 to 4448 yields 0.05 mag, 1.36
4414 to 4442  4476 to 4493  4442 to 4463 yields 0.10 mag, 1.36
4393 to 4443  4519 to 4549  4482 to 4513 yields -0.06 mag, 1.33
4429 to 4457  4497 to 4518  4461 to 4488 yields -0.02 mag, 1.35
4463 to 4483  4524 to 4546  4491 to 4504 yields -0.04 mag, 1.37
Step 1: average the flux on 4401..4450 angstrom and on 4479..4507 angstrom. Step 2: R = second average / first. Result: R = 1.1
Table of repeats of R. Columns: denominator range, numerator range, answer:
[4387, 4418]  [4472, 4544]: 1.13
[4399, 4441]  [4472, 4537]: 1.06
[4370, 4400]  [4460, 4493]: 1.19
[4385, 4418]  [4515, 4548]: 1.13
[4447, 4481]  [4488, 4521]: 1.10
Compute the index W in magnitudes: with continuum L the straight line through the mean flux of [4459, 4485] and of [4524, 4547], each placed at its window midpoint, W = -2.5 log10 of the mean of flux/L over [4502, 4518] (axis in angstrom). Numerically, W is -0.075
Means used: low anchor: 1.36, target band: 1.43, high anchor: 1.32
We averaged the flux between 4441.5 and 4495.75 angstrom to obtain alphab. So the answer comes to 1.34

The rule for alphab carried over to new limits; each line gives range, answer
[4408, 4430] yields 1.34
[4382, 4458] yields 1.25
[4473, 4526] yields 1.41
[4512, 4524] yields 1.45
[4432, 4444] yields 1.29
